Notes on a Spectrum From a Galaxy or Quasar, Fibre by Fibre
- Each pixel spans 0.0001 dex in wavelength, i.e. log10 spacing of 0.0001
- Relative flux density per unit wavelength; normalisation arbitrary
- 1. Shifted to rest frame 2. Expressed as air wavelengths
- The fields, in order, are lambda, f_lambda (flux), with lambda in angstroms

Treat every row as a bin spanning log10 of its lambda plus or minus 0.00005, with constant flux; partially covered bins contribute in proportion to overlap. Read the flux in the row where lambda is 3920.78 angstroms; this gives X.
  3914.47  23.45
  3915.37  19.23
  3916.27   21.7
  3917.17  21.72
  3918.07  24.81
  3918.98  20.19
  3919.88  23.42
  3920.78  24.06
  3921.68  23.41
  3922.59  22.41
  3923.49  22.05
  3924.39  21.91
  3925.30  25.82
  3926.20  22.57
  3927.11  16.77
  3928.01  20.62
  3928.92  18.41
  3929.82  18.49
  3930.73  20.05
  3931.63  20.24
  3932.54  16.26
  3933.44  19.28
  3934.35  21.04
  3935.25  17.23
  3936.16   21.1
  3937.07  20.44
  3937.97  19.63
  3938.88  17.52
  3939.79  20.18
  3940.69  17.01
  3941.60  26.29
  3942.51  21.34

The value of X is 24.06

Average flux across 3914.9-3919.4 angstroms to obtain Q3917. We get 21.5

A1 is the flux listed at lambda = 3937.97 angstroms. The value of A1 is 19.63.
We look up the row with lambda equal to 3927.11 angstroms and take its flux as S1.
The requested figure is 16.77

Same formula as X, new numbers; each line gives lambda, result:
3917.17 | 21.72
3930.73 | 20.05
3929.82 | 18.49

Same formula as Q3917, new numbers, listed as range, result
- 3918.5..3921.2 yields 22.5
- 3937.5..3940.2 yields 19.1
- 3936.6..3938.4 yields 20.1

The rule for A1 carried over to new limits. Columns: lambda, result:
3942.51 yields 21.34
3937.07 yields 20.44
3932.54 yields 16.26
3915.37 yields 19.23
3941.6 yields 26.29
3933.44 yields 19.28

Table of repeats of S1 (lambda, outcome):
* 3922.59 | 22.41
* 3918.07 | 24.81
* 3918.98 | 20.19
